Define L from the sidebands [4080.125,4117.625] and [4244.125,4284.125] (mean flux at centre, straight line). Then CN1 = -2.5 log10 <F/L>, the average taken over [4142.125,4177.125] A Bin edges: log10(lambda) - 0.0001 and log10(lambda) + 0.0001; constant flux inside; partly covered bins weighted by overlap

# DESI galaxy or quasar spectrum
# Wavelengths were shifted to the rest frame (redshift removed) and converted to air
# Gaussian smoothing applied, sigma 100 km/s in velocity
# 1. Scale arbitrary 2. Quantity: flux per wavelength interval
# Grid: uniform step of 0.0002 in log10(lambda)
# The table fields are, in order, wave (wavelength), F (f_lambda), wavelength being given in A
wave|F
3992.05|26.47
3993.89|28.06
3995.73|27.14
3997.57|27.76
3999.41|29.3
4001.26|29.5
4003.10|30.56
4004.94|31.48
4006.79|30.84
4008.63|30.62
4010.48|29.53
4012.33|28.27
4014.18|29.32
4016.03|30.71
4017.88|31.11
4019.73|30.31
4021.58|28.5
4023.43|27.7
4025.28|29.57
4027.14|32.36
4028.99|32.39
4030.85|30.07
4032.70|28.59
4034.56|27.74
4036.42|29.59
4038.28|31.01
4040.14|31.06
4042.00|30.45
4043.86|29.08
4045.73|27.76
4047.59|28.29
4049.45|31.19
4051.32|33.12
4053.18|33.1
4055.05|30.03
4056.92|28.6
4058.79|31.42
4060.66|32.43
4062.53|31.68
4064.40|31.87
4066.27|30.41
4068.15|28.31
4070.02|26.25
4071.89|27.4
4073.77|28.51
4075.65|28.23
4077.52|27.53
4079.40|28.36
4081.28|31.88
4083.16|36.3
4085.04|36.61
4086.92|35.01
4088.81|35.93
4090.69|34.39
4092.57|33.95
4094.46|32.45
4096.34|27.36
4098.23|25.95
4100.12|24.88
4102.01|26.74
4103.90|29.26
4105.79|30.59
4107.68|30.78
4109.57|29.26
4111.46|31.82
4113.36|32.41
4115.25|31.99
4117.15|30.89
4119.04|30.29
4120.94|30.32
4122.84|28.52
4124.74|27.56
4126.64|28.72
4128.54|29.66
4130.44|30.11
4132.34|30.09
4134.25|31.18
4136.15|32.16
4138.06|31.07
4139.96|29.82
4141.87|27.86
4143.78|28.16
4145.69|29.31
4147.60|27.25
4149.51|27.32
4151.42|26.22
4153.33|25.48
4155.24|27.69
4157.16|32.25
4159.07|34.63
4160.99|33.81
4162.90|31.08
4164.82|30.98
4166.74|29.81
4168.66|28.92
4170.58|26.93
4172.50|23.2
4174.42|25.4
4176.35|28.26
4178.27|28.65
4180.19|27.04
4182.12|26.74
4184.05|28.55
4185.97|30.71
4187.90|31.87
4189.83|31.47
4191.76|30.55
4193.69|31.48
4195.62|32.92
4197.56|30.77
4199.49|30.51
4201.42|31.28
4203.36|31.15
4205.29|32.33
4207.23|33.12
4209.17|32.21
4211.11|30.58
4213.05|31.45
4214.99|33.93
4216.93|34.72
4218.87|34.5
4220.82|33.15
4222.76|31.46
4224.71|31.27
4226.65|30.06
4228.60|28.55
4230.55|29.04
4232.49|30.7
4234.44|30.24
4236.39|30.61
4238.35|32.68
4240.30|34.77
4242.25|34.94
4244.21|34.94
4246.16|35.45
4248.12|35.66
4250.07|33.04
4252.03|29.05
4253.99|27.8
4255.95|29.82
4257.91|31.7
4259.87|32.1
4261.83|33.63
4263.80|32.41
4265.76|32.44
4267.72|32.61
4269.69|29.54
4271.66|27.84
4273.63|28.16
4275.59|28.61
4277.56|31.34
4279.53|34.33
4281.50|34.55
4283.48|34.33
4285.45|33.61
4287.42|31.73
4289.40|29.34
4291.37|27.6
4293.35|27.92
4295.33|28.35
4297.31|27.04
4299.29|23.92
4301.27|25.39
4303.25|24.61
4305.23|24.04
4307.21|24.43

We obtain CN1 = 0.10 mag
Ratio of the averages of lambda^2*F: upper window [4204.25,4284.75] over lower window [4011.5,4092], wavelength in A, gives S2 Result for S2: 1.1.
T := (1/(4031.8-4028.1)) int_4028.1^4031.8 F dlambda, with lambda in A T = 31.2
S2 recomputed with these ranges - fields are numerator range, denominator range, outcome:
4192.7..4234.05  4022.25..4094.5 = 1.11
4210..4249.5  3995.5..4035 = 1.21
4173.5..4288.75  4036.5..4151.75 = 1.11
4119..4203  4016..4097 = 1.01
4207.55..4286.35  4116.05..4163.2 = 1.13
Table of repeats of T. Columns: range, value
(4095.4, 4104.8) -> 26.8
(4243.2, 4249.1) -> 35.4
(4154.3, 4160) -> 31.5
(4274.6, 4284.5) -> 32.6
